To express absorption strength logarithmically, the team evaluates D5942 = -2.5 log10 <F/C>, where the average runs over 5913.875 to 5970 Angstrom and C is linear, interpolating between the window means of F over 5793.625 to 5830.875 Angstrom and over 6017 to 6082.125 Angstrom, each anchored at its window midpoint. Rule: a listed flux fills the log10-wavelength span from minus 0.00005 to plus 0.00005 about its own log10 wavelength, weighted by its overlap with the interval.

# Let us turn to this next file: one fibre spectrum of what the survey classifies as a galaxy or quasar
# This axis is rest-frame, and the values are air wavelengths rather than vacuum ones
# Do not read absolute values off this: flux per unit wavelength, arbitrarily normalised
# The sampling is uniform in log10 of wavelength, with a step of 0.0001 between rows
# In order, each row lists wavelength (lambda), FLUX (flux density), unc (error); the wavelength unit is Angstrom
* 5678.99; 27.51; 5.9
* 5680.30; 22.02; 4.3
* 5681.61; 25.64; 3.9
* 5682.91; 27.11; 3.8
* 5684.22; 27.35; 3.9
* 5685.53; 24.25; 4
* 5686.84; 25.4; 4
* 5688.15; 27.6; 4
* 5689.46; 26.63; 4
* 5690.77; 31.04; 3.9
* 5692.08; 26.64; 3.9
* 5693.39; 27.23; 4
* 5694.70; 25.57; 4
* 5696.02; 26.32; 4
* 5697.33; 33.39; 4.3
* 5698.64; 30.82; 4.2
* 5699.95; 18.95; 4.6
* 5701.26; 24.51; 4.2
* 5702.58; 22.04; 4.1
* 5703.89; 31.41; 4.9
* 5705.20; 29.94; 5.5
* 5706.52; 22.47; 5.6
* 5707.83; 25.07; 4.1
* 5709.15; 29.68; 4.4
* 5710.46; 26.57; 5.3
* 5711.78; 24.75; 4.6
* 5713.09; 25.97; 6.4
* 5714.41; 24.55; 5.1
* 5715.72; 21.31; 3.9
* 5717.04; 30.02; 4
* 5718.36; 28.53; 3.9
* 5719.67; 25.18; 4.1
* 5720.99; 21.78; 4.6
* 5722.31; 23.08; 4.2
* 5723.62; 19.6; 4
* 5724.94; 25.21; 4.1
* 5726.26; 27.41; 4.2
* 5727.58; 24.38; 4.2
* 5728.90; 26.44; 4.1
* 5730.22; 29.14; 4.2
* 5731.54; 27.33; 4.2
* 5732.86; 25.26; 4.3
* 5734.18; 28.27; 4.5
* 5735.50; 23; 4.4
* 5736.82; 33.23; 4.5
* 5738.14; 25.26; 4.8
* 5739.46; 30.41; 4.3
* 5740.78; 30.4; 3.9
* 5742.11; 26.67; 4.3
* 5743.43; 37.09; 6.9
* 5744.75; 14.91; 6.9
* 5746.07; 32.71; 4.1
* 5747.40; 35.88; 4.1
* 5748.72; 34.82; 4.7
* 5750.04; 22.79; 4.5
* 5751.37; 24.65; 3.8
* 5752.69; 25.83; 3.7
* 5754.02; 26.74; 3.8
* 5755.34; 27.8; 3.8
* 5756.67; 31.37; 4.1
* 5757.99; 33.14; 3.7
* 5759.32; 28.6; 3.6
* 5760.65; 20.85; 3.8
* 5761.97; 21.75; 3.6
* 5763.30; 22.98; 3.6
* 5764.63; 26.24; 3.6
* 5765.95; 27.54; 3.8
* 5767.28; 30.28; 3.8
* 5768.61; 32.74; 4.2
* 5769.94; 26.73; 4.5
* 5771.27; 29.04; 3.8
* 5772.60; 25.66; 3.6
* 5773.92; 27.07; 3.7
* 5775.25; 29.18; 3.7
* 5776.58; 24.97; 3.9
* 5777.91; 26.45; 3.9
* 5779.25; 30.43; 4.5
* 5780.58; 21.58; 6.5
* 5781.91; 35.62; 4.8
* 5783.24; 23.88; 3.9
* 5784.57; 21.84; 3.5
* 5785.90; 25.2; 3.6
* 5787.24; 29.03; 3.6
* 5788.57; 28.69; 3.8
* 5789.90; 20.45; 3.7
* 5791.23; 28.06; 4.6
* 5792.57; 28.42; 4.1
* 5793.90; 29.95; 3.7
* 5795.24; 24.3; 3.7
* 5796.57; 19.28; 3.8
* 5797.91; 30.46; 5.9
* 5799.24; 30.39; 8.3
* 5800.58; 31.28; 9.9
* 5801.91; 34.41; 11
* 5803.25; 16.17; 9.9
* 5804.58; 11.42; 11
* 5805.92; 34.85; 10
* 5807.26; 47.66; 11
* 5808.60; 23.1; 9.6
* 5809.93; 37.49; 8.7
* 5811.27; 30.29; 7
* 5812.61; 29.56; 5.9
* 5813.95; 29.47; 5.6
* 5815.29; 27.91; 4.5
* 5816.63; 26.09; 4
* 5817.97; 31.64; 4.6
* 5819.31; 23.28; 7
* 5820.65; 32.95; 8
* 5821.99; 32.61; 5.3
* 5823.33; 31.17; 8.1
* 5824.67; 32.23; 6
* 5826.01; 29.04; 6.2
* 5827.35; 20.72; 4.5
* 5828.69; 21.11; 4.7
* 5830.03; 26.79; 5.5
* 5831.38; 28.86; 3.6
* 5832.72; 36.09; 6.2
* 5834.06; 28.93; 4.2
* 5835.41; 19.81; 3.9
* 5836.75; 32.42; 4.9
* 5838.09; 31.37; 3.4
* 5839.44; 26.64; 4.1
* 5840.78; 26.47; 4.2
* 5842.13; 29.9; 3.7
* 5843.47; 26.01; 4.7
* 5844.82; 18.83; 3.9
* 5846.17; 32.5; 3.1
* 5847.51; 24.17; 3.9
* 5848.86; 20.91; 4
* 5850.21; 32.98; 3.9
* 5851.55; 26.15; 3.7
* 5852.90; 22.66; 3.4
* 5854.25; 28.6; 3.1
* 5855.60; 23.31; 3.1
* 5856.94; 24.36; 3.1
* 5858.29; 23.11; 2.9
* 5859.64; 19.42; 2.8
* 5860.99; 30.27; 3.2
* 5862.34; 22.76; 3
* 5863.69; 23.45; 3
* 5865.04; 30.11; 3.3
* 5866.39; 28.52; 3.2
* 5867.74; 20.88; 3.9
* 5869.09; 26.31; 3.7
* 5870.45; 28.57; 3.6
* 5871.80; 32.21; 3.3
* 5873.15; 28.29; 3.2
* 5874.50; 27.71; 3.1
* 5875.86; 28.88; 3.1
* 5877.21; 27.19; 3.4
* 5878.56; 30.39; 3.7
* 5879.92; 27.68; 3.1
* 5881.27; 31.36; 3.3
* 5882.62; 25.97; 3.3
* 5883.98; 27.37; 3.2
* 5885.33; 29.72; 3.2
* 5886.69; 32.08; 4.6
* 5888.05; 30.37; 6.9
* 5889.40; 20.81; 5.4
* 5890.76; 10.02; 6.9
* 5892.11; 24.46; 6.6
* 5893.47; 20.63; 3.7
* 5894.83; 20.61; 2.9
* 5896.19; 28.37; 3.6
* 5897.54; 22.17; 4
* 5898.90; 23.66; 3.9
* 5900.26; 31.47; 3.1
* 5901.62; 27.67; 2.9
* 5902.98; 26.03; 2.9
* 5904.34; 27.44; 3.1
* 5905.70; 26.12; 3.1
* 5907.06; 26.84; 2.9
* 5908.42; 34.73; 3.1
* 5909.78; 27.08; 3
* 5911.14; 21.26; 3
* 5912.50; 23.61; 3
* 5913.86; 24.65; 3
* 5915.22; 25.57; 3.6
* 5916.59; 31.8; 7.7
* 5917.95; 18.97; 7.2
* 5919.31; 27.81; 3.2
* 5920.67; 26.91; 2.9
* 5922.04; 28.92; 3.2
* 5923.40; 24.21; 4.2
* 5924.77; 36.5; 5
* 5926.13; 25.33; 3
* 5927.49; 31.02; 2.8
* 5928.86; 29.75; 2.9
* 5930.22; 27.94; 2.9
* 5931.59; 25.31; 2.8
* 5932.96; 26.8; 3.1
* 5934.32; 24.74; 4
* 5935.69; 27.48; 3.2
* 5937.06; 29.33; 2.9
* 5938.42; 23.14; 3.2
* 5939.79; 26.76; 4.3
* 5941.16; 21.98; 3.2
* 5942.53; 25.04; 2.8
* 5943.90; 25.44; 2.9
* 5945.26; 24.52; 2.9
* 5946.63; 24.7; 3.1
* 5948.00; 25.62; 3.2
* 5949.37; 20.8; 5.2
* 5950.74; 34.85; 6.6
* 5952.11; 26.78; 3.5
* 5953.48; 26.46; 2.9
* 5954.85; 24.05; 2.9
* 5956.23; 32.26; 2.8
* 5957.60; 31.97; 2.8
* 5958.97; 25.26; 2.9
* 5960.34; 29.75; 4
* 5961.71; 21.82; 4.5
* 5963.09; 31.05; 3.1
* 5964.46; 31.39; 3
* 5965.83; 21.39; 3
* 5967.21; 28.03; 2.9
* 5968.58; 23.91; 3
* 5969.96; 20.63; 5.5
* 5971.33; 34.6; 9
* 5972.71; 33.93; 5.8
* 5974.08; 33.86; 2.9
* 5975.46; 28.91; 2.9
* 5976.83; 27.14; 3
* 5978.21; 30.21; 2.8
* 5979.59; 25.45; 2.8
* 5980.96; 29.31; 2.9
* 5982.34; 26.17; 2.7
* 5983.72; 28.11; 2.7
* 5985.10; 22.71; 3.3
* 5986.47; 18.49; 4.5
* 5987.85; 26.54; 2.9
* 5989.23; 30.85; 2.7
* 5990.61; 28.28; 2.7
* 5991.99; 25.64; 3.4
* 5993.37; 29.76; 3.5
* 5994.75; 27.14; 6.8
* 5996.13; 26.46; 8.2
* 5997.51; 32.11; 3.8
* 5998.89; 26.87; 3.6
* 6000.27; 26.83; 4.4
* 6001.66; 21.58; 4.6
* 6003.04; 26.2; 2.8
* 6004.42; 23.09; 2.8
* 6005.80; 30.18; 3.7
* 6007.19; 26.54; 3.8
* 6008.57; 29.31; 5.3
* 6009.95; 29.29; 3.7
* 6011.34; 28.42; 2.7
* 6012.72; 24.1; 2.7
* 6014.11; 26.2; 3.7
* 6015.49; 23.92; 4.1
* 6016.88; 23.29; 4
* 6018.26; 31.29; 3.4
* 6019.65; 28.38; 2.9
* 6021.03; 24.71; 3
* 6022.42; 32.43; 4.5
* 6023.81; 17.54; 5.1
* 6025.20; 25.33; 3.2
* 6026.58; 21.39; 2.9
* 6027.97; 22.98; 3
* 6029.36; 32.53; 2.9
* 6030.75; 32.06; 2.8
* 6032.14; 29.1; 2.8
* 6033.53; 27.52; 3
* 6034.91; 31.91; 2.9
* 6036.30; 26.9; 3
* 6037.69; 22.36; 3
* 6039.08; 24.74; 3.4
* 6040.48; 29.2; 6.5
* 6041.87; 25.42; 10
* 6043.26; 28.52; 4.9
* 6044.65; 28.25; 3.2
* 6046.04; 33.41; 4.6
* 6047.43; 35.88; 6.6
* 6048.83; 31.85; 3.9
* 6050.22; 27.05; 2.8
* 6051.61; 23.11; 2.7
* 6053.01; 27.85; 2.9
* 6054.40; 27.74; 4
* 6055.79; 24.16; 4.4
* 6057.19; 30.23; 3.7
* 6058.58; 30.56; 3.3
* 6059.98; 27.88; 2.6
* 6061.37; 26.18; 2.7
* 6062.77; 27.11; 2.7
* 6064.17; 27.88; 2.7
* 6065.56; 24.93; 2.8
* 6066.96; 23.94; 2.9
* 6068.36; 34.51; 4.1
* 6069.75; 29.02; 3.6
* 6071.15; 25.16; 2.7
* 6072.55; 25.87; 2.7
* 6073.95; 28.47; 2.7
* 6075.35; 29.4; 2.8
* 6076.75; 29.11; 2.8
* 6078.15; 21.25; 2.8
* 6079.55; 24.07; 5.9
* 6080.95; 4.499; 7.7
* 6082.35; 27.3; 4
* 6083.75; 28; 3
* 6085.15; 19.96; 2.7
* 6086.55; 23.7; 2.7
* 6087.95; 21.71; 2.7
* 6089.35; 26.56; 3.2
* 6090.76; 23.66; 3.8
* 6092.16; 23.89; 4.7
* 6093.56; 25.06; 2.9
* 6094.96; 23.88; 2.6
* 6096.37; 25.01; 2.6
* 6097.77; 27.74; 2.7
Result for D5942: 0.03 mag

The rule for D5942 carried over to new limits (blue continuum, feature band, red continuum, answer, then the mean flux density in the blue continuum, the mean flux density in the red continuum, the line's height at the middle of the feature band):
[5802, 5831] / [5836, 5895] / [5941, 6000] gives 0.071 mag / 28.5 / 27.3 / 28.1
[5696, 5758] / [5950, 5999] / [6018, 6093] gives -0.046 mag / 27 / 26.6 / 26.7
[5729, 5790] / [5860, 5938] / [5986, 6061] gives 0.027 mag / 27.5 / 27.3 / 27.4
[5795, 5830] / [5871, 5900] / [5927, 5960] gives 0.050 mag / 28.4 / 26.8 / 27.5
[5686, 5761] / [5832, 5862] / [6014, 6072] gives 0.025 mag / 27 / 27.5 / 27.2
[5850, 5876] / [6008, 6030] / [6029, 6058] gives 0.077 mag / 26.3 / 28.5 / 28.2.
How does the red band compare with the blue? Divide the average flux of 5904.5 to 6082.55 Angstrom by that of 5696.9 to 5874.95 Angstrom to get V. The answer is 0.99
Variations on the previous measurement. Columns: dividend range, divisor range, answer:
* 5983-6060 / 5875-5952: 1.03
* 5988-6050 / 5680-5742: 1.04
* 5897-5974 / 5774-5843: 0.96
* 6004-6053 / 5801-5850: 0.97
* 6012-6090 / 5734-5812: 0.96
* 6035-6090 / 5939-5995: 0.98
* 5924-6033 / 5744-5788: 0.99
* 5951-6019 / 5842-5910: 1.04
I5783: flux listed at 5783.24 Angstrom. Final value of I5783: 23.88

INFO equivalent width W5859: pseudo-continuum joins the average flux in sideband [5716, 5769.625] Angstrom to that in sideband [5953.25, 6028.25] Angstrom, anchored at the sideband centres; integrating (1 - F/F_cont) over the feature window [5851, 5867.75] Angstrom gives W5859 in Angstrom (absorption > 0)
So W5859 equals 1.3 Angstrom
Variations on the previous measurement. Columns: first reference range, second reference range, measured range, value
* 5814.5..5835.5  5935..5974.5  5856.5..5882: 0.9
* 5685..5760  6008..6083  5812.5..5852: -1.3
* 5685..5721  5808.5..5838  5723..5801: 1.0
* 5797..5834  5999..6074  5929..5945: 1.2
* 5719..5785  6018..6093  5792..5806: 0.5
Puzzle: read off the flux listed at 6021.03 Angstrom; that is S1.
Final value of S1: 24.71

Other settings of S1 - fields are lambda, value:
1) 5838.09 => 31.37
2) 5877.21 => 27.19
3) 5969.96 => 20.63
